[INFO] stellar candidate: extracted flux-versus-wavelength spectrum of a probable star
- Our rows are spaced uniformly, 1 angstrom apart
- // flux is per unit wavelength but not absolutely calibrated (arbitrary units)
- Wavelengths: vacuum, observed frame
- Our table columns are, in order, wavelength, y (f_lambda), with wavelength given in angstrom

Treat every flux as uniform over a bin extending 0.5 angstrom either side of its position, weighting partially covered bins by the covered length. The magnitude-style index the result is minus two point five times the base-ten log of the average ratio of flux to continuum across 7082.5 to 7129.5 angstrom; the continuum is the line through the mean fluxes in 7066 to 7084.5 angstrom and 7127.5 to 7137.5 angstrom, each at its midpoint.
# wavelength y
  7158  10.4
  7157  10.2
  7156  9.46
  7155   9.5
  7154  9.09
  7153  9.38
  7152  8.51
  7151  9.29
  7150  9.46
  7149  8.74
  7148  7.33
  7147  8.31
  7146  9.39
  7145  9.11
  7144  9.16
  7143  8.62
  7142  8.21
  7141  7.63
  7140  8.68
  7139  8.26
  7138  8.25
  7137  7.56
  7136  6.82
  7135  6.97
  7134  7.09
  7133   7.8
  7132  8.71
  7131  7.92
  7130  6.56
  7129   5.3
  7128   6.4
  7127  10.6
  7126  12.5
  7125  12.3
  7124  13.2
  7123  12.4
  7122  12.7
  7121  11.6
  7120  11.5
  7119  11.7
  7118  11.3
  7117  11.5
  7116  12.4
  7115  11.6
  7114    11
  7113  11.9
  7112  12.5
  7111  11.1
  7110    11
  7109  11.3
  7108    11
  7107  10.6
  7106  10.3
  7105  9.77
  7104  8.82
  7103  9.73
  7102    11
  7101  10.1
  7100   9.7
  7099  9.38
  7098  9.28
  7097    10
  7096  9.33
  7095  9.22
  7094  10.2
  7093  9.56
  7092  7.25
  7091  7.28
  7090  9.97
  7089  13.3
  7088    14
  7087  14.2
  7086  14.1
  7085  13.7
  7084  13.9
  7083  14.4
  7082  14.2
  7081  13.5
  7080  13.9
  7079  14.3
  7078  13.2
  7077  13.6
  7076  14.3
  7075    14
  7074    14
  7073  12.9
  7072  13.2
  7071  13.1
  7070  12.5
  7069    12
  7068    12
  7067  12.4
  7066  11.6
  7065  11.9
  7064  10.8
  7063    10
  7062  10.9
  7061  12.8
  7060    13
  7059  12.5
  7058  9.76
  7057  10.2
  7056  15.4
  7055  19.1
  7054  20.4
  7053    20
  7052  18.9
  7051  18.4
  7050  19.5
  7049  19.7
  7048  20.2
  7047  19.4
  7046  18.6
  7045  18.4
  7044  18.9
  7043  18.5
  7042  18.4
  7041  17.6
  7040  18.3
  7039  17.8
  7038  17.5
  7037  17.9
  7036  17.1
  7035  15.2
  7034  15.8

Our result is -0.12 mag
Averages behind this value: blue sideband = 13.4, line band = 11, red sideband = 7.11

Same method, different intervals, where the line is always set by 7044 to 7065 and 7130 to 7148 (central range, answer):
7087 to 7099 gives 0.22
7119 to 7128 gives -0.23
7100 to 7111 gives 0.08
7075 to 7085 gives -0.03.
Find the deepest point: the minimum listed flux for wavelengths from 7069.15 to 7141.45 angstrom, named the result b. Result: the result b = 5.3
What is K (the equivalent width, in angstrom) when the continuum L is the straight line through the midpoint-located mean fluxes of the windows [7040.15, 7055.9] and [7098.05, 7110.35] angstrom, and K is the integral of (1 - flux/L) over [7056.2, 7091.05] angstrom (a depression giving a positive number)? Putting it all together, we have 4.78 angstrom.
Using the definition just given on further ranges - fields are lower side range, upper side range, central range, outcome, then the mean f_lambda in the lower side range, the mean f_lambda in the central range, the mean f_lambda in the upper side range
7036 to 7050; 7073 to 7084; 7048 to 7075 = 3.3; 18.5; 14.2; 13.9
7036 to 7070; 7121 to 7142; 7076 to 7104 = 2.4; 15.8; 11.6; 8.93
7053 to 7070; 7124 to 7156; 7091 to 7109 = 1.9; 13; 9.7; 8.59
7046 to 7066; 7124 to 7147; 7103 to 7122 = -1.4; 15.4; 11.2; 8.46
